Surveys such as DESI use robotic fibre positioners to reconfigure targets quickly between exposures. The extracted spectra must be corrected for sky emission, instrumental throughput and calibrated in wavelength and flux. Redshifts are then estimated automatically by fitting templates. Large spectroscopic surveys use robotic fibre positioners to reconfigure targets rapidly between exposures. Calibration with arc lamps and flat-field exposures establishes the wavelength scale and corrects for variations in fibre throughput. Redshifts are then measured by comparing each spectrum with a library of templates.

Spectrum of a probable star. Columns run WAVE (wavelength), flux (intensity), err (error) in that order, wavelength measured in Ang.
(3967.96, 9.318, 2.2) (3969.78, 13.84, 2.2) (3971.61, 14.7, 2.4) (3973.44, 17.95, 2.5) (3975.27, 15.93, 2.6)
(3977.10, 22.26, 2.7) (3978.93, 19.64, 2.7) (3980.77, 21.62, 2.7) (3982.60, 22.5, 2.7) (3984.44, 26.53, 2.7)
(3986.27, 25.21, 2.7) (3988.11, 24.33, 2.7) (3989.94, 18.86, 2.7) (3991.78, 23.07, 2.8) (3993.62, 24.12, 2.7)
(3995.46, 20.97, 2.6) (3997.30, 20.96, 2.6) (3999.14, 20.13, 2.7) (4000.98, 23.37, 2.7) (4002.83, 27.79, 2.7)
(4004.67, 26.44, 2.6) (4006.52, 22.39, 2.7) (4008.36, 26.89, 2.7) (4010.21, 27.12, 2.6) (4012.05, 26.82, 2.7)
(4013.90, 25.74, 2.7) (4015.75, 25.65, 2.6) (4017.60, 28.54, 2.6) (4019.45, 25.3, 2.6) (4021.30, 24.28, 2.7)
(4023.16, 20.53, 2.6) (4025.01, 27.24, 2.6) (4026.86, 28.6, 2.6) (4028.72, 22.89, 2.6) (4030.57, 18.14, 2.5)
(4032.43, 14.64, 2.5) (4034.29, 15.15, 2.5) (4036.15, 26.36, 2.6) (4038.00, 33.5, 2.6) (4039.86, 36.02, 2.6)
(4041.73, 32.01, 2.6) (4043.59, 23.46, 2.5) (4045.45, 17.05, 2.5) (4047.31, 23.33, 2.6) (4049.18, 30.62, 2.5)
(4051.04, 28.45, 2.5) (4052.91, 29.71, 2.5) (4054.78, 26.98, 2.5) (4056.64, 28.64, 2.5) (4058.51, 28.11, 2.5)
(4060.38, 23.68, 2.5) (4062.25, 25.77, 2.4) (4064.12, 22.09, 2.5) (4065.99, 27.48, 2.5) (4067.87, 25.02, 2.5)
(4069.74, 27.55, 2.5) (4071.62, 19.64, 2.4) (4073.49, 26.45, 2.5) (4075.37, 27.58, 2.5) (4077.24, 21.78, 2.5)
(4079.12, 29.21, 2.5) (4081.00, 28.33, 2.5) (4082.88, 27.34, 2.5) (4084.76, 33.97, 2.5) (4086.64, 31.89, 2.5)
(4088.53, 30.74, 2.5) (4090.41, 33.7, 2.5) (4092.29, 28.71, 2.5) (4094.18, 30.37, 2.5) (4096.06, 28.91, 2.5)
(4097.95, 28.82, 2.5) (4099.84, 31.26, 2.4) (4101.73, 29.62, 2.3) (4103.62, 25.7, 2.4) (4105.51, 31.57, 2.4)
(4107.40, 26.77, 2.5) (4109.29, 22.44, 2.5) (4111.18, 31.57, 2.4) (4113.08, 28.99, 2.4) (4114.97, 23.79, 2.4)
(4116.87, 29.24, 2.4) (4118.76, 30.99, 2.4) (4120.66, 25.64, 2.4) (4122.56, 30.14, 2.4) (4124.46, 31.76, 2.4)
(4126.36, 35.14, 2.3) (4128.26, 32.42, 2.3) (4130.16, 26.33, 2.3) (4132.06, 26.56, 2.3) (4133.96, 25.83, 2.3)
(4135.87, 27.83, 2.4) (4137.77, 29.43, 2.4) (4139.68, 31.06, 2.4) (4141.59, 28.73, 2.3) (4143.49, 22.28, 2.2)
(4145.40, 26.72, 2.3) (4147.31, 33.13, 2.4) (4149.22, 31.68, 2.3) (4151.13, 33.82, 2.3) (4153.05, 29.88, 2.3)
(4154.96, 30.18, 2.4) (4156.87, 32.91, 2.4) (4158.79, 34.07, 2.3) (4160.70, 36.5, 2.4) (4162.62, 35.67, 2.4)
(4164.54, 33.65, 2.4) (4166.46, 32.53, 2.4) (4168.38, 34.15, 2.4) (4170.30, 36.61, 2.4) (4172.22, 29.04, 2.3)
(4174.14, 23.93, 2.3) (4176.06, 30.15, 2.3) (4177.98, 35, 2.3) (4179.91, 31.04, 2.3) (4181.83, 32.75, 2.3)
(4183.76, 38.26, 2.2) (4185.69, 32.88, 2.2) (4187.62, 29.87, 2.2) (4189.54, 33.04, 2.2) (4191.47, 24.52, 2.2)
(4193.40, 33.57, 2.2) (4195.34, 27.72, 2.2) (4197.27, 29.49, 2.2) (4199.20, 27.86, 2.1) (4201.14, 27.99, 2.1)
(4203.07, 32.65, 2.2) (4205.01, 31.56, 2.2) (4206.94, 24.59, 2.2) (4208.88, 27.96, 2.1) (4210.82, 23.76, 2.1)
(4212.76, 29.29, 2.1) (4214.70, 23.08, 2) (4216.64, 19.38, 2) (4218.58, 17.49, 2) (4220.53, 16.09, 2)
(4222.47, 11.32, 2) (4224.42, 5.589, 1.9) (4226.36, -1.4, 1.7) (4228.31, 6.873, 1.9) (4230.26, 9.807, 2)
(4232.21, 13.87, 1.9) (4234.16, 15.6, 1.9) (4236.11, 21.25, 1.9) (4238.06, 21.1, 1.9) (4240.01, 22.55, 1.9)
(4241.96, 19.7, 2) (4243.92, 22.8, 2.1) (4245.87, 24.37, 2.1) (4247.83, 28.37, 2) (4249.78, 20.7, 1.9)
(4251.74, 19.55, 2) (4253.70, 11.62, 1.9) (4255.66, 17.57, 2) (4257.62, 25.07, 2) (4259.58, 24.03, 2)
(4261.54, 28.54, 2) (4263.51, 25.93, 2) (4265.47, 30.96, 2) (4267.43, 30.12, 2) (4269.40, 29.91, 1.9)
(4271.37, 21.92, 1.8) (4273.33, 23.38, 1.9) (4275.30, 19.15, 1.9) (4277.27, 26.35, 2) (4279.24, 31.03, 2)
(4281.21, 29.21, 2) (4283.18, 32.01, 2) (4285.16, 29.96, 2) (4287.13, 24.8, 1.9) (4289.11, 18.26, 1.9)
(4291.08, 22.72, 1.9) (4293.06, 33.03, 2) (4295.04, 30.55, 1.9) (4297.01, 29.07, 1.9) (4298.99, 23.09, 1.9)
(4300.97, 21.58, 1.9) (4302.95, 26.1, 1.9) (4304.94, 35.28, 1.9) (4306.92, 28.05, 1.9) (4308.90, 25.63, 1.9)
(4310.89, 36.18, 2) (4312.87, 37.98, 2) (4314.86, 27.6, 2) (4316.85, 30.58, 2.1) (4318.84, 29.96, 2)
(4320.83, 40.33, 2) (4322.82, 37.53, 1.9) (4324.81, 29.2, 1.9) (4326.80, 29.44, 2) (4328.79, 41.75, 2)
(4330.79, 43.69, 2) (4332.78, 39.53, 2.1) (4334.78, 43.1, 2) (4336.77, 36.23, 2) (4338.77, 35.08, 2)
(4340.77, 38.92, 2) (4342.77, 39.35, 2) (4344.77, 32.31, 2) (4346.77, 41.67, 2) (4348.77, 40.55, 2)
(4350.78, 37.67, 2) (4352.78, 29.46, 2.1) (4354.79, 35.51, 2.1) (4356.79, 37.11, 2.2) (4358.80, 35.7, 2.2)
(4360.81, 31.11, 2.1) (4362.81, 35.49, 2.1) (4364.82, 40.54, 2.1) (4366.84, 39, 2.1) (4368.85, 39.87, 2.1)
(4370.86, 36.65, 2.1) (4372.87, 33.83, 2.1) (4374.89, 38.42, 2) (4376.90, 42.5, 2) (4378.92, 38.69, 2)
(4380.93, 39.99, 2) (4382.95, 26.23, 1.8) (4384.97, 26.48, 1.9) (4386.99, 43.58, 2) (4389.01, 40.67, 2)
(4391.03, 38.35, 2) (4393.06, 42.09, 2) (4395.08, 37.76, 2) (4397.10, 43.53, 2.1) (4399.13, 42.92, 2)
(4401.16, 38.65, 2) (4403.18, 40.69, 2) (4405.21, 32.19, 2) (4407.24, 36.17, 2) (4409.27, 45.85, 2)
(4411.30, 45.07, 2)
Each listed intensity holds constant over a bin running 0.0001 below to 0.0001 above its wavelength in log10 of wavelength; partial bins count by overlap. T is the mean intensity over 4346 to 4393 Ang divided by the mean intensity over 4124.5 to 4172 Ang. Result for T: 1.2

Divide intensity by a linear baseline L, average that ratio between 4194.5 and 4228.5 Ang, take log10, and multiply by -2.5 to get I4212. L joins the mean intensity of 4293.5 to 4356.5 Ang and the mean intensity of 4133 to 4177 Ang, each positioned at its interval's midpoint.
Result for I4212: 0.43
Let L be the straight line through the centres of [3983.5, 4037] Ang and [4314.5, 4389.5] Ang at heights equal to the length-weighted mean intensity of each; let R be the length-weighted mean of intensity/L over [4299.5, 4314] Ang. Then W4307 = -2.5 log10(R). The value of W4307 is 0.167 mag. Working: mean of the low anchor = 23.7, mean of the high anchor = 36.5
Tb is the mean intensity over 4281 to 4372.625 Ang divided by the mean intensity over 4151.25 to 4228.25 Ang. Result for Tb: 1.21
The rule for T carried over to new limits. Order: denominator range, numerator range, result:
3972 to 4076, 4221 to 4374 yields 1.16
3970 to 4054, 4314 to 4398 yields 1.54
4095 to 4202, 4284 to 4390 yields 1.13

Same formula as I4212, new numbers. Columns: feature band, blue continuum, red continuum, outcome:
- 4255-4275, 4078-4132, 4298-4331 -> 0.212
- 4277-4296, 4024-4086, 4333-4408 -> 0.232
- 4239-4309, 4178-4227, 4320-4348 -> 0.260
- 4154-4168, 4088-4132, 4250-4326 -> -0.172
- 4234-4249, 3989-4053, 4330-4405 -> 0.427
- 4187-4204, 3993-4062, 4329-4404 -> 0.067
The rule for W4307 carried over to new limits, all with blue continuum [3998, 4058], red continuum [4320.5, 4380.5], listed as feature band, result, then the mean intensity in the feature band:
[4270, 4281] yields 0.356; 24.9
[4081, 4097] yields -0.108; 30.6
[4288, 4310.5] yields 0.300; 26.9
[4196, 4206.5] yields 0.079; 29.6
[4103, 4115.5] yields 0.039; 27.4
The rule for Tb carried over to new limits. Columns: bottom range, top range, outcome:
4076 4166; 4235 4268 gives 0.78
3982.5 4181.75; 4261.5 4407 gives 1.22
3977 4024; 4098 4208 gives 1.26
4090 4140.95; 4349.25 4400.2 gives 1.29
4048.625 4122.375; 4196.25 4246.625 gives 0.72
